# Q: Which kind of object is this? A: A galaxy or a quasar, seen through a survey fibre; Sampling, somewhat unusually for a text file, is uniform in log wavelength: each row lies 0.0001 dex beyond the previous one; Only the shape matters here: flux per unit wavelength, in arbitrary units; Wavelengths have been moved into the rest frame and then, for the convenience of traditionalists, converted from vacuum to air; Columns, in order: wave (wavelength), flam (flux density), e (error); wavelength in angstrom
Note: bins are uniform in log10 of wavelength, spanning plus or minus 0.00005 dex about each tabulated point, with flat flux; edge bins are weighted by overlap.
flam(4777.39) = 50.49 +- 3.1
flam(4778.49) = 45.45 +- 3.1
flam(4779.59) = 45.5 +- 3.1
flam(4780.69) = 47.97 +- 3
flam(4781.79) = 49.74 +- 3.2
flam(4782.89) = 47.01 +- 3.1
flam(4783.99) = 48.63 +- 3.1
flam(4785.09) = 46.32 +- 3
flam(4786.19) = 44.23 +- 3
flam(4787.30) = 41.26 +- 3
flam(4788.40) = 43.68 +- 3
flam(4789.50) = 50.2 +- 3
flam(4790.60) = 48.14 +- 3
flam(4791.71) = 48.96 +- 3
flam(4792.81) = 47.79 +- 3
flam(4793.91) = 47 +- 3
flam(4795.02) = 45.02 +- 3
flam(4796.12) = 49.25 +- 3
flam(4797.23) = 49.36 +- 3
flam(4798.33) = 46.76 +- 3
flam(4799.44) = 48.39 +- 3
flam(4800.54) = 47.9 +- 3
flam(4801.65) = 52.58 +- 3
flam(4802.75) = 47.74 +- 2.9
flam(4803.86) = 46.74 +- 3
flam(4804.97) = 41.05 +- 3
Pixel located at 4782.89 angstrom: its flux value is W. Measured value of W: 47.01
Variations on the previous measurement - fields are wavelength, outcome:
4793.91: 47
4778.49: 45.45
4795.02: 45.02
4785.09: 46.32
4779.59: 45.5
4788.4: 43.68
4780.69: 47.97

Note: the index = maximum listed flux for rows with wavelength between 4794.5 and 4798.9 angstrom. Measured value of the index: 49.36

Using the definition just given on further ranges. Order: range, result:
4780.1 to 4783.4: 49.74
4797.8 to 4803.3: 52.58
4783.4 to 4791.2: 50.2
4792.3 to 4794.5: 47.79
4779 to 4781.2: 47.97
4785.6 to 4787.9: 44.23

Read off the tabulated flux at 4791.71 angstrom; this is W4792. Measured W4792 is 48.96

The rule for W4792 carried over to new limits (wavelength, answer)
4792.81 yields 47.79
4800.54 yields 47.9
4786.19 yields 44.23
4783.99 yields 48.63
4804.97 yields 41.05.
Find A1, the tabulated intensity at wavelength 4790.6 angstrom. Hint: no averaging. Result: 48.14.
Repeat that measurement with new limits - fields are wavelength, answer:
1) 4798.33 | 46.76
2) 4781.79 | 49.74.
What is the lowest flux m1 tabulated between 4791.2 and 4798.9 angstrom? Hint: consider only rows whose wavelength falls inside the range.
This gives 45.02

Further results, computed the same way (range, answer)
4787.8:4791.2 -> 43.68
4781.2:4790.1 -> 41.26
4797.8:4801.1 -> 46.76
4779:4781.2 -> 45.5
